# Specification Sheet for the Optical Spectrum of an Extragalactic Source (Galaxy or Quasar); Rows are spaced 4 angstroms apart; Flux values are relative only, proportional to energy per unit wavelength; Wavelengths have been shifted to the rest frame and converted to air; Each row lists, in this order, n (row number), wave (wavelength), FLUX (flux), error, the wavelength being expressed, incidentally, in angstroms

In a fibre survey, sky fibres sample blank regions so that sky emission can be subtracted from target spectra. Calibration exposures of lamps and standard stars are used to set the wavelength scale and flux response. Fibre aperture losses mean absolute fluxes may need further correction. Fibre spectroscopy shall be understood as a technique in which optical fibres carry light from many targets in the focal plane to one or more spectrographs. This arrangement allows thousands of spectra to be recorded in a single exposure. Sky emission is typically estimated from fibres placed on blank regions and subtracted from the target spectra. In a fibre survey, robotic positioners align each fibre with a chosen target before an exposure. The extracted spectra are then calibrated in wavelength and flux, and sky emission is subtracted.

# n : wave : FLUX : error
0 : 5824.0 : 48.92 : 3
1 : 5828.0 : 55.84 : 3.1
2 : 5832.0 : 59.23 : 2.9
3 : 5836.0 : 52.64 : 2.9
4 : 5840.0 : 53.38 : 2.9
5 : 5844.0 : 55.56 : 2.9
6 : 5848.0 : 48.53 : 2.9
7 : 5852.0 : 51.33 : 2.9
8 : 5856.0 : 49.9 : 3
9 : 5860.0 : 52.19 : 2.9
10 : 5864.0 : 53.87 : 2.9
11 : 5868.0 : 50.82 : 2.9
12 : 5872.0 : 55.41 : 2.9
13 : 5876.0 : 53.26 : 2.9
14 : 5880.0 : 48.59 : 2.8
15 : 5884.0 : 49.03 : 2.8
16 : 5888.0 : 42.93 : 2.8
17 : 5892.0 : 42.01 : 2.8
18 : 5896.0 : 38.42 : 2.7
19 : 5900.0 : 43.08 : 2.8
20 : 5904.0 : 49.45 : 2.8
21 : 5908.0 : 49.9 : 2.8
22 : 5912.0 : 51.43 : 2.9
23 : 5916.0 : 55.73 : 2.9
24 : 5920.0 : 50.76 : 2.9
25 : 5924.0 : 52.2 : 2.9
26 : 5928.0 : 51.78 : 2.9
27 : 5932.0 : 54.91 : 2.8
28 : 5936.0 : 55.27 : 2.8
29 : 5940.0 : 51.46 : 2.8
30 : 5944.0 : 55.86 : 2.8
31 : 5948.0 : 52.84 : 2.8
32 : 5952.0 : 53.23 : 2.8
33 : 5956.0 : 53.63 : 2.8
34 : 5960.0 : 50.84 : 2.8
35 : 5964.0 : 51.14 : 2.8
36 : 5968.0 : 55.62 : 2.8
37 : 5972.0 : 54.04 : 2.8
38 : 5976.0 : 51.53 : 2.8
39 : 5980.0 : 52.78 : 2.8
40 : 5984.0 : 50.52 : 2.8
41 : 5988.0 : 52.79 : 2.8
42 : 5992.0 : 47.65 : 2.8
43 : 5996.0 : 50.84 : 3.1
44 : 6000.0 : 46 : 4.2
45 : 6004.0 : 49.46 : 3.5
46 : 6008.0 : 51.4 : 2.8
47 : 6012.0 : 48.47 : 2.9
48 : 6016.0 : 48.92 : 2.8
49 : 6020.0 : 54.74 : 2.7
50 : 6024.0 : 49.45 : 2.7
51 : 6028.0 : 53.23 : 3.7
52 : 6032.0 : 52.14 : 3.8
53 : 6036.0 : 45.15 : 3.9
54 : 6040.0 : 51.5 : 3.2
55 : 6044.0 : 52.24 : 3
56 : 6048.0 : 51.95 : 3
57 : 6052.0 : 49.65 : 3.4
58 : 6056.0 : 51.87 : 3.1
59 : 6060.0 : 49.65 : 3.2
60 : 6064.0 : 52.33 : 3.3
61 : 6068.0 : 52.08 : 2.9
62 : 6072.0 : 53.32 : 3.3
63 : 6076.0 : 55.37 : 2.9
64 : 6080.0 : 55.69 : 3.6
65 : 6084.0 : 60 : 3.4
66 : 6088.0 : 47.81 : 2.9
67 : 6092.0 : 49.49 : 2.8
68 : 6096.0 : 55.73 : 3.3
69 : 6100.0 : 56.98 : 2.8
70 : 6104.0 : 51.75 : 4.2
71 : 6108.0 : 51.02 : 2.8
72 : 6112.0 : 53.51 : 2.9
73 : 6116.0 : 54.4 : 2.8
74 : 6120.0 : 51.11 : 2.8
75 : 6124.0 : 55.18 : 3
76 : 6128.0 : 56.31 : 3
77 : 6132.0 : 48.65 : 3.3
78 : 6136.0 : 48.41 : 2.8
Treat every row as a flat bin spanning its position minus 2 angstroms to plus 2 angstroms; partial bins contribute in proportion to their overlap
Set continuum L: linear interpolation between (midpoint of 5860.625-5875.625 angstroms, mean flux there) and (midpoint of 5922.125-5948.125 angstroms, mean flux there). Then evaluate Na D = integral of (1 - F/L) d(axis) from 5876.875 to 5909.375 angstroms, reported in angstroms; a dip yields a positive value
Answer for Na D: 4.7 angstroms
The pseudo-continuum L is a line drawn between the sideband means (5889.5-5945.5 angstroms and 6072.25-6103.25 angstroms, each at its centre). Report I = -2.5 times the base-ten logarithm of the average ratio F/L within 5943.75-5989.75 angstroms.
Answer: -0.032 mag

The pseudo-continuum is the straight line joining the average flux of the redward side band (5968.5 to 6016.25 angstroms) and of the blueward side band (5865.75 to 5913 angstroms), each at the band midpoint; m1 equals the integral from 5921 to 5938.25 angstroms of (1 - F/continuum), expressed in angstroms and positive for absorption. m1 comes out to -1.6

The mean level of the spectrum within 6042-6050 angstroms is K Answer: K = 52.1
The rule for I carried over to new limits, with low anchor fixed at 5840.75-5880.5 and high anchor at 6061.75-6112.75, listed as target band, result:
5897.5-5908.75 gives 0.122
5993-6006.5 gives 0.089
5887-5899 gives 0.261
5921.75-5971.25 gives -0.013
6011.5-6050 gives 0.047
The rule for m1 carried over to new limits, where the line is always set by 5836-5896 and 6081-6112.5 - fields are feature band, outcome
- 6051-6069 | 0.6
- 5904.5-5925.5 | -0.4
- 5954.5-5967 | -0.2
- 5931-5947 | -1.0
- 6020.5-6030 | 0.1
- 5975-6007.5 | 1.1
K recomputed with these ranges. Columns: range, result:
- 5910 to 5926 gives 52.5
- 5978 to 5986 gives 51.7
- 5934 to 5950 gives 53.9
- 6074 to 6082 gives 55.5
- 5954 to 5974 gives 53.1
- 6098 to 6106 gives 54.4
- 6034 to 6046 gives 49.6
